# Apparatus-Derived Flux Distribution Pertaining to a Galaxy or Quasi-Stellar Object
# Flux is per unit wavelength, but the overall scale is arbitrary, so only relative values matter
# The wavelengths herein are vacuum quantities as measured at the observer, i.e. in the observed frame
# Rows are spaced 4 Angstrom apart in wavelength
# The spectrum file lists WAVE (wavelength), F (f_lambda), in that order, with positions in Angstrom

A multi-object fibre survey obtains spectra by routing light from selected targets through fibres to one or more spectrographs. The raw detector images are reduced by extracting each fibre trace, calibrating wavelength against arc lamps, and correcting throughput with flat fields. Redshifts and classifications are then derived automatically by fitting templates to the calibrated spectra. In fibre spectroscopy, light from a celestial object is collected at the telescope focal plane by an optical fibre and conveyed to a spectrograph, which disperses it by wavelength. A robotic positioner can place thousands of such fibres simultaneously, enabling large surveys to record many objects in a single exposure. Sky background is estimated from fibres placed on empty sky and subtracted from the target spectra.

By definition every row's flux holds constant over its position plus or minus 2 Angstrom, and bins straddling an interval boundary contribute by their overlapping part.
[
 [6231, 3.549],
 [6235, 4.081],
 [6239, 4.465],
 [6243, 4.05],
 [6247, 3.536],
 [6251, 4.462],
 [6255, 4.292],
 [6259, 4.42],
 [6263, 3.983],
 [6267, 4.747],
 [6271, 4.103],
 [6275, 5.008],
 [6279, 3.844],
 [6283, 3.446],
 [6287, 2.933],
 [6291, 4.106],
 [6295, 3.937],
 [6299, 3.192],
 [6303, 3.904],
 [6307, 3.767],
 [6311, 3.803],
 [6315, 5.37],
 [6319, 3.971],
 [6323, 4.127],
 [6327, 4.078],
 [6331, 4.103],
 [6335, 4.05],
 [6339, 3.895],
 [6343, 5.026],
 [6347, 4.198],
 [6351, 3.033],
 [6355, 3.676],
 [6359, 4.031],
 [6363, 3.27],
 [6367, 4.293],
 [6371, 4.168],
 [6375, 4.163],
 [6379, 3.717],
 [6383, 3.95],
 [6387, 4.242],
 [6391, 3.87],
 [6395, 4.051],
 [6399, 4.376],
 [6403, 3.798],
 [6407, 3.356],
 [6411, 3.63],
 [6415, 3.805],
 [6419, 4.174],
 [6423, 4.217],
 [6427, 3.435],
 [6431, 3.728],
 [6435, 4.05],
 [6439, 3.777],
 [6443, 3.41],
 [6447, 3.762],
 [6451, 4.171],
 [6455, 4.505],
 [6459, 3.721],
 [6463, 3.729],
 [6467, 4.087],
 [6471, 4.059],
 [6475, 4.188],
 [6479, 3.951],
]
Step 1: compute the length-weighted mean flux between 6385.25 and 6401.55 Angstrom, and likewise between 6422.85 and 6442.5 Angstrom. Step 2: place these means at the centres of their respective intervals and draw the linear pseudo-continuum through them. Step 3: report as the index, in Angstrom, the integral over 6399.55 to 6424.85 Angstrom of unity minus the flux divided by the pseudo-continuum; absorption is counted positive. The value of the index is 0.6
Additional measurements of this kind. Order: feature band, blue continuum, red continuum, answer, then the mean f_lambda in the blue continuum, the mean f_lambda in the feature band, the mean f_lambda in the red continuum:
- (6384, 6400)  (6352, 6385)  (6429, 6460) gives -0.91 Angstrom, 3.88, 4.11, 3.9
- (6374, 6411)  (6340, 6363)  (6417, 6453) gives -0.30 Angstrom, 3.93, 3.92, 3.86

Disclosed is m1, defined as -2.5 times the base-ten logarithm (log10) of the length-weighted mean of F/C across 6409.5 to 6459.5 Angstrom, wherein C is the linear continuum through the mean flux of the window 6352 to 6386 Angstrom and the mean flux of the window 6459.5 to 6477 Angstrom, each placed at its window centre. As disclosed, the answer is 0.02 mag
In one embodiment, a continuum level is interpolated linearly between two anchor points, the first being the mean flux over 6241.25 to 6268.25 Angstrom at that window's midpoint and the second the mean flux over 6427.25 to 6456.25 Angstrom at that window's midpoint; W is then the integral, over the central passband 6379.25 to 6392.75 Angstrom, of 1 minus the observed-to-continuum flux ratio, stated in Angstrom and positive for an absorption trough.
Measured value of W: -0.05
